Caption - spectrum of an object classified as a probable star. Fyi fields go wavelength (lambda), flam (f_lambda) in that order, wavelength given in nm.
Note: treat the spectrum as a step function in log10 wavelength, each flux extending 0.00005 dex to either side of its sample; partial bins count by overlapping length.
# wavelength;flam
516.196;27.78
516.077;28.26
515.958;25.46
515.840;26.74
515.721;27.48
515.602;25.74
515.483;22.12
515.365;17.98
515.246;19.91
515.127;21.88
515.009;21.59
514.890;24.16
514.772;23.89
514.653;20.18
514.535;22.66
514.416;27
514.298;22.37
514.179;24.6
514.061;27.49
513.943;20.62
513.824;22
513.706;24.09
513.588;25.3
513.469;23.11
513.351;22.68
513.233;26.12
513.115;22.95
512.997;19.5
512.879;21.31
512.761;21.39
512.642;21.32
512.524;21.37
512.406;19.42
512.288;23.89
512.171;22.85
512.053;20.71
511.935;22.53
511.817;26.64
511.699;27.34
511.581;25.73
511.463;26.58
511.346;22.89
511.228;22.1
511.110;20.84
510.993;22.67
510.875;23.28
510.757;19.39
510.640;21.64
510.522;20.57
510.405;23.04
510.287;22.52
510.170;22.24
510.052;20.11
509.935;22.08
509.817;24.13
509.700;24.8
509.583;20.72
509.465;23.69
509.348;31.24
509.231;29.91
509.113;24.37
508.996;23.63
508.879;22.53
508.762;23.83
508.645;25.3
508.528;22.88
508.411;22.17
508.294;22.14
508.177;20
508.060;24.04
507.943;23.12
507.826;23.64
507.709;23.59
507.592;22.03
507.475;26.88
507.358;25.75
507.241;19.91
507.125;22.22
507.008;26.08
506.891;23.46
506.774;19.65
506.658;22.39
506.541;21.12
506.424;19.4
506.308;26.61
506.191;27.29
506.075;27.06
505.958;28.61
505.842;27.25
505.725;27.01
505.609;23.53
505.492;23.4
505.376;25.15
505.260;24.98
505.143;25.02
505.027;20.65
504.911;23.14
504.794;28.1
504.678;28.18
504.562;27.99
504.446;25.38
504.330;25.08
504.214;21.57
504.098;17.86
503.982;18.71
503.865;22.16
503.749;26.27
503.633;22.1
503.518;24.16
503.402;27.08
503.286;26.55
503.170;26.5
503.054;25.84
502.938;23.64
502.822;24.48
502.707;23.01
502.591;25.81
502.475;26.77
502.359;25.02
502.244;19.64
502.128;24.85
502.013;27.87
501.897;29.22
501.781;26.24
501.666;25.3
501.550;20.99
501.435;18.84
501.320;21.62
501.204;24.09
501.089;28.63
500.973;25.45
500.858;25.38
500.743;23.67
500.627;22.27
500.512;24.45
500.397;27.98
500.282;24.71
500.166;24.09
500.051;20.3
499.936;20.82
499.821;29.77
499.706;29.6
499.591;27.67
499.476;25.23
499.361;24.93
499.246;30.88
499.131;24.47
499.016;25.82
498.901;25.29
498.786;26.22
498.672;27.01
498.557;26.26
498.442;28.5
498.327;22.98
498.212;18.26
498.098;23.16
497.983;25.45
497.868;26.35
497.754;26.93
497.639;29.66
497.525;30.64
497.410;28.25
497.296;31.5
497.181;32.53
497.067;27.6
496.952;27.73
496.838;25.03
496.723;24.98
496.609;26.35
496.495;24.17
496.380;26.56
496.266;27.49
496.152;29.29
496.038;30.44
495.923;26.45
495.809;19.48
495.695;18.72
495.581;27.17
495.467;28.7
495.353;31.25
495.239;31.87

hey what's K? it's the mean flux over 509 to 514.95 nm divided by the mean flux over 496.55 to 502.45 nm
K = 0.90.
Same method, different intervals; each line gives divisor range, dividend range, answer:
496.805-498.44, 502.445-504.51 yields 0.89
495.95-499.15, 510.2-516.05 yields 0.86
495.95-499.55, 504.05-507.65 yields 0.91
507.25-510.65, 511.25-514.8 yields 0.99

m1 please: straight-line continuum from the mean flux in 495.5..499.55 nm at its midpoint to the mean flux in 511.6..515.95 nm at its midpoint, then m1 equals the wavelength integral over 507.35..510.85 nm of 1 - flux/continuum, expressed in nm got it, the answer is 0.102 nm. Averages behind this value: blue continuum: 26.4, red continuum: 23.1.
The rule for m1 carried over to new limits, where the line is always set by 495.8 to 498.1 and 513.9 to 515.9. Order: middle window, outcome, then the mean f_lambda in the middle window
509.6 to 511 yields 0.13 nm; 22.1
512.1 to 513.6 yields 0.10 nm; 22.3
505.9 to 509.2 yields 0.18 nm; 23.6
